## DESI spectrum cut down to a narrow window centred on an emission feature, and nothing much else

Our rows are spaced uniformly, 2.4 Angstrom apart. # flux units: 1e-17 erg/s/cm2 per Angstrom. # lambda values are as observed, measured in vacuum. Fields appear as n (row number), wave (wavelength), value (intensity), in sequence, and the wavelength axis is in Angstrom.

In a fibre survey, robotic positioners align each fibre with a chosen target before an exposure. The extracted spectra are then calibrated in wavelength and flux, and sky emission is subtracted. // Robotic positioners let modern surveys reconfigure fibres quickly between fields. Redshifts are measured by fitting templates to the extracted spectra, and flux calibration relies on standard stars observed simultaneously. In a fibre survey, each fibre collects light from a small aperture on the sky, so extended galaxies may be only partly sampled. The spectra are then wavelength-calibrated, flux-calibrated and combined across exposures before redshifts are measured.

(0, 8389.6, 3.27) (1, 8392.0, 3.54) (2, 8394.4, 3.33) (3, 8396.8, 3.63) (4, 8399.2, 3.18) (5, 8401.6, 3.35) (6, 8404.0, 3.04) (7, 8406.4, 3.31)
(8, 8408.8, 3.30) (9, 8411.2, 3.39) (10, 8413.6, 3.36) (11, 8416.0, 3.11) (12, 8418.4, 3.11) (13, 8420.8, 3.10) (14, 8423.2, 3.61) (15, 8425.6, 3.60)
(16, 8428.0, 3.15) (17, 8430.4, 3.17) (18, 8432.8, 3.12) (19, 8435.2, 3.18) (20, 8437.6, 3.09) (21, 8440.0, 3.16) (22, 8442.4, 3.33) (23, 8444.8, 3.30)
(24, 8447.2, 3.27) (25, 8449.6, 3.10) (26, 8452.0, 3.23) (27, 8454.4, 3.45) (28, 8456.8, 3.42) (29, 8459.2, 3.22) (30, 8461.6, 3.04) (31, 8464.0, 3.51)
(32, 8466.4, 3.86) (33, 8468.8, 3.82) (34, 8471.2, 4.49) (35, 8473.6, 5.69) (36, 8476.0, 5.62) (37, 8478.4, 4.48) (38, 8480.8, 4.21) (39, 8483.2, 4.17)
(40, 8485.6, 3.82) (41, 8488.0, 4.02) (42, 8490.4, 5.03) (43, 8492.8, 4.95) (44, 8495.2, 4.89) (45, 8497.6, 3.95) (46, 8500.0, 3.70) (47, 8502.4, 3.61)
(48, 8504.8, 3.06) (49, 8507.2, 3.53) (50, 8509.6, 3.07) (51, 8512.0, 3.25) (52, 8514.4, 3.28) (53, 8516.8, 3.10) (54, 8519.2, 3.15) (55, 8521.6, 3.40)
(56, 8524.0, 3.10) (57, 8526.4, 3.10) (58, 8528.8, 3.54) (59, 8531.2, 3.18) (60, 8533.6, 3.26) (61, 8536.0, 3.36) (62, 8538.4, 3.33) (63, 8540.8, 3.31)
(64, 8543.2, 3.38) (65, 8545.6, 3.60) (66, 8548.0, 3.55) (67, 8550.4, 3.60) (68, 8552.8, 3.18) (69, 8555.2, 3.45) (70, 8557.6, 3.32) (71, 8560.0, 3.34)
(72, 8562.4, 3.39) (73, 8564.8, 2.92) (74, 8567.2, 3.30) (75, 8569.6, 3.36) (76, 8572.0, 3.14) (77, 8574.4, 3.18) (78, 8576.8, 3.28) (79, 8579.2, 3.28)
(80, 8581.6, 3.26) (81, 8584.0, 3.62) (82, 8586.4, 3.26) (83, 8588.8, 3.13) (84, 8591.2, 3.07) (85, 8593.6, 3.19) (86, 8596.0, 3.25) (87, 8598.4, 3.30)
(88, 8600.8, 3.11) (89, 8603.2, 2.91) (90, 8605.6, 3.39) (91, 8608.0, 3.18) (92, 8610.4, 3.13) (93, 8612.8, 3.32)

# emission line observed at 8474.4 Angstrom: [S II]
